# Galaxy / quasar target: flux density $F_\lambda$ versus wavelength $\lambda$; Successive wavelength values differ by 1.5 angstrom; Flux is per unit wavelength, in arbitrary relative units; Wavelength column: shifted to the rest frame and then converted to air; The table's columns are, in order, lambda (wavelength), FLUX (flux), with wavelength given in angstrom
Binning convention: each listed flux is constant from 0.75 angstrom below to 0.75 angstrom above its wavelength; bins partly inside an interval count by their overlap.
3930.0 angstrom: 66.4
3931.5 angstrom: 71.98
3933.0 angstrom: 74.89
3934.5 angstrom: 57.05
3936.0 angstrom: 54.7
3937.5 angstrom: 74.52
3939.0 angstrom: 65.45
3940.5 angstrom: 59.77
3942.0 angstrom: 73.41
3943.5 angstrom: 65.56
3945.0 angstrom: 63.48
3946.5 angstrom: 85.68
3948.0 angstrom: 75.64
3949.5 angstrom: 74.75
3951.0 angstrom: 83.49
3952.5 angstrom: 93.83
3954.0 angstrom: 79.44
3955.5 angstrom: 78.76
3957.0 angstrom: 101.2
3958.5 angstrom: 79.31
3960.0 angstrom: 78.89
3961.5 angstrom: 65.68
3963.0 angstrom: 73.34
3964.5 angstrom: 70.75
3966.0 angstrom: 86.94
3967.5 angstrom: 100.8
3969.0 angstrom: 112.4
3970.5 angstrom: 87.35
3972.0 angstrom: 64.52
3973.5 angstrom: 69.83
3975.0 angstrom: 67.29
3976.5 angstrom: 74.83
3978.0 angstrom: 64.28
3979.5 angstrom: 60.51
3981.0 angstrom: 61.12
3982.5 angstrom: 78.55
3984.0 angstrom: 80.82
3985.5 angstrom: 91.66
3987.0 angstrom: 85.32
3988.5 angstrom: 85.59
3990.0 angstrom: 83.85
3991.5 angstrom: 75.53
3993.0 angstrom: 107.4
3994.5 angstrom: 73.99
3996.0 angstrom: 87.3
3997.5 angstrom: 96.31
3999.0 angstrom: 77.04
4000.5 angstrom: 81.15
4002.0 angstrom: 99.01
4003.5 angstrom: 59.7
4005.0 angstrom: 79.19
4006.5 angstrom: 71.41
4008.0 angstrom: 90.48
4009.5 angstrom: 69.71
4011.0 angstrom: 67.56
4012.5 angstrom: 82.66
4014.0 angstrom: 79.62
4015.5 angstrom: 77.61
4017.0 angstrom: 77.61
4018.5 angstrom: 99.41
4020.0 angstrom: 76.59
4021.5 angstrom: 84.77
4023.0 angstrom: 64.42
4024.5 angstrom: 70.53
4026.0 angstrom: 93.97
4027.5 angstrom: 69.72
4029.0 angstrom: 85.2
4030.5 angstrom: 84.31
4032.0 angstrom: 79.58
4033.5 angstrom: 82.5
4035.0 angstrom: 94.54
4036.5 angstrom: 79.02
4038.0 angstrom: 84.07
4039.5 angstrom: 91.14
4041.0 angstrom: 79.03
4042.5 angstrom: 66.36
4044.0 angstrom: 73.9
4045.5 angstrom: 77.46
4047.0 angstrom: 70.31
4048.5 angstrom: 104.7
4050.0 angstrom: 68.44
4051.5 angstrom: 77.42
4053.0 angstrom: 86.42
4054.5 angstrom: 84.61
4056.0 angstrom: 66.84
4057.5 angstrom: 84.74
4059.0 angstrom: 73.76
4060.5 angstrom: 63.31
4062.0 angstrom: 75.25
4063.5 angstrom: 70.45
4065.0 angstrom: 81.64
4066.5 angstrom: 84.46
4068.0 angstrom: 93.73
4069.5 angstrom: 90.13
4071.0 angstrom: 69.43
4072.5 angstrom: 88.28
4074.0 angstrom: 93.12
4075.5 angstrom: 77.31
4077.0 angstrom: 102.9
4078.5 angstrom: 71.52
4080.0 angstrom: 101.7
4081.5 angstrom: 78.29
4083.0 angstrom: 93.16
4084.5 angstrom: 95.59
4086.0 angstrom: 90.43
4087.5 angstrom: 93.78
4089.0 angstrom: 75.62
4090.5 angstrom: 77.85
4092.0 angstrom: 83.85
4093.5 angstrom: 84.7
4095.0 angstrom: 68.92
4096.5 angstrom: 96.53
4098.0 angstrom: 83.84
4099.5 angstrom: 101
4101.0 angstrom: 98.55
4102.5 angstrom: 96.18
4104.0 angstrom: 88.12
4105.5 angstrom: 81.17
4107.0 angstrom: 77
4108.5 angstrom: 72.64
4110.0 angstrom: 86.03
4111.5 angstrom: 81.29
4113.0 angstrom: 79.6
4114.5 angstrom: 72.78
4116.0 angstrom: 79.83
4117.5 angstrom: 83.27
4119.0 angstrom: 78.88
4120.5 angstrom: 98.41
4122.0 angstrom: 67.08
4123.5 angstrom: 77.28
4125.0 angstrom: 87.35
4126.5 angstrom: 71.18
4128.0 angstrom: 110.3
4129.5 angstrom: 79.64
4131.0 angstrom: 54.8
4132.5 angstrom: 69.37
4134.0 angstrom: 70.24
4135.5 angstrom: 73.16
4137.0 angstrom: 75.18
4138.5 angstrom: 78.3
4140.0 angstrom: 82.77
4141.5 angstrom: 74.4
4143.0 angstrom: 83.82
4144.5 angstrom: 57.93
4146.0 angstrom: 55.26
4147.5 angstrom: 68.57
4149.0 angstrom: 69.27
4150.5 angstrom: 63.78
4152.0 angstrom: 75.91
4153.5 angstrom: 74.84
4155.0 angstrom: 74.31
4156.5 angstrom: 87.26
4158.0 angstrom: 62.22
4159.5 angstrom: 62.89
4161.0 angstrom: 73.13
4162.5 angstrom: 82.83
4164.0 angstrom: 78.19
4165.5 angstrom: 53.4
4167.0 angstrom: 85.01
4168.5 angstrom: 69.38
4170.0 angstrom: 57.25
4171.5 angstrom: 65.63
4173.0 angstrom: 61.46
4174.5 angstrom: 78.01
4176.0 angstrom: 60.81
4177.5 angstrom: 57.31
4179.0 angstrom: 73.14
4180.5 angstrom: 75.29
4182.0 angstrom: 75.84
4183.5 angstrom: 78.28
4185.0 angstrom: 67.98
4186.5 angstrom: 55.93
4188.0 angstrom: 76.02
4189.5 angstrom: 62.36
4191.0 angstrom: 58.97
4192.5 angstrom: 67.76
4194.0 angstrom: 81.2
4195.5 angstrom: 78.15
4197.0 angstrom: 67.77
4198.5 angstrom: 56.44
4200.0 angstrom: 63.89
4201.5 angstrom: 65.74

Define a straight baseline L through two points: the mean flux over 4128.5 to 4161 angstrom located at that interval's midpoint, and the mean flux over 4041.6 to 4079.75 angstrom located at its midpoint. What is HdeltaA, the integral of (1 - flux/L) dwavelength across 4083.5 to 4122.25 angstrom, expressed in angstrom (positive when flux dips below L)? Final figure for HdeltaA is -4.5 angstrom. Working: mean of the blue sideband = 80.1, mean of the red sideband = 71.5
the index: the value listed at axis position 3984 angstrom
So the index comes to 80.82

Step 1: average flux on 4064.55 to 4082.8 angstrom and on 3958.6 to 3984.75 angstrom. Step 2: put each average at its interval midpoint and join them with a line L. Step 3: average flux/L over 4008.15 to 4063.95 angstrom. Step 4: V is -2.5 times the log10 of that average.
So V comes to 0.048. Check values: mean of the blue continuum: 76.4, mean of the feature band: 79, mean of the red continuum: 86.3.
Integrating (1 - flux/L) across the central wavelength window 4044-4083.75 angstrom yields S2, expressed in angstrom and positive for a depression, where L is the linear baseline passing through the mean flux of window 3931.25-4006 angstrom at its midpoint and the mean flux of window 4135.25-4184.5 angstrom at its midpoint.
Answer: -3.9 angstrom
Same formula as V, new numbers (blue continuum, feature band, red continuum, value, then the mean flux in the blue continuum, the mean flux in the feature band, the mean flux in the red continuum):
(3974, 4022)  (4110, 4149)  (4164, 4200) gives -0.07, 79.5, 76.5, 68.1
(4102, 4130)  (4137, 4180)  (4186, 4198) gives 0.06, 82.4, 70.4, 68.5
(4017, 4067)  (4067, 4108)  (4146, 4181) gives -0.15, 79.6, 87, 69.6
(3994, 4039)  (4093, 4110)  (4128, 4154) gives -0.15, 80.7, 86.3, 72.1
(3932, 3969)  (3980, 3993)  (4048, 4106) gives -0.04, 76.4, 81.5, 84.5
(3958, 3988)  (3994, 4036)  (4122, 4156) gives -0.05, 77.8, 80.6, 73.9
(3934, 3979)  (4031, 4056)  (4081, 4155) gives -0.04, 76.1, 80.8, 79.9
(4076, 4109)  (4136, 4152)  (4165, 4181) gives 0.05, 87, 71.2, 67.1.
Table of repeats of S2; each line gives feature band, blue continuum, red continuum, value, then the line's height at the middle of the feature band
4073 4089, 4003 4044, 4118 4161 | -2.5 angstrom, 76.9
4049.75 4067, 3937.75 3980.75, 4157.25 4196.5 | -0.8 angstrom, 73.3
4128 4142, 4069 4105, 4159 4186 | 0.4 angstrom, 77.5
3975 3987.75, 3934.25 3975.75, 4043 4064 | 0.4 angstrom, 76.8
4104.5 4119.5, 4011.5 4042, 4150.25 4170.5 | -0.8 angstrom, 75.4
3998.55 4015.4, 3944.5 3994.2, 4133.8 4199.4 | 0.1 angstrom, 78.2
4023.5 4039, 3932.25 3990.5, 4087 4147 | -0.8 angstrom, 78.1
